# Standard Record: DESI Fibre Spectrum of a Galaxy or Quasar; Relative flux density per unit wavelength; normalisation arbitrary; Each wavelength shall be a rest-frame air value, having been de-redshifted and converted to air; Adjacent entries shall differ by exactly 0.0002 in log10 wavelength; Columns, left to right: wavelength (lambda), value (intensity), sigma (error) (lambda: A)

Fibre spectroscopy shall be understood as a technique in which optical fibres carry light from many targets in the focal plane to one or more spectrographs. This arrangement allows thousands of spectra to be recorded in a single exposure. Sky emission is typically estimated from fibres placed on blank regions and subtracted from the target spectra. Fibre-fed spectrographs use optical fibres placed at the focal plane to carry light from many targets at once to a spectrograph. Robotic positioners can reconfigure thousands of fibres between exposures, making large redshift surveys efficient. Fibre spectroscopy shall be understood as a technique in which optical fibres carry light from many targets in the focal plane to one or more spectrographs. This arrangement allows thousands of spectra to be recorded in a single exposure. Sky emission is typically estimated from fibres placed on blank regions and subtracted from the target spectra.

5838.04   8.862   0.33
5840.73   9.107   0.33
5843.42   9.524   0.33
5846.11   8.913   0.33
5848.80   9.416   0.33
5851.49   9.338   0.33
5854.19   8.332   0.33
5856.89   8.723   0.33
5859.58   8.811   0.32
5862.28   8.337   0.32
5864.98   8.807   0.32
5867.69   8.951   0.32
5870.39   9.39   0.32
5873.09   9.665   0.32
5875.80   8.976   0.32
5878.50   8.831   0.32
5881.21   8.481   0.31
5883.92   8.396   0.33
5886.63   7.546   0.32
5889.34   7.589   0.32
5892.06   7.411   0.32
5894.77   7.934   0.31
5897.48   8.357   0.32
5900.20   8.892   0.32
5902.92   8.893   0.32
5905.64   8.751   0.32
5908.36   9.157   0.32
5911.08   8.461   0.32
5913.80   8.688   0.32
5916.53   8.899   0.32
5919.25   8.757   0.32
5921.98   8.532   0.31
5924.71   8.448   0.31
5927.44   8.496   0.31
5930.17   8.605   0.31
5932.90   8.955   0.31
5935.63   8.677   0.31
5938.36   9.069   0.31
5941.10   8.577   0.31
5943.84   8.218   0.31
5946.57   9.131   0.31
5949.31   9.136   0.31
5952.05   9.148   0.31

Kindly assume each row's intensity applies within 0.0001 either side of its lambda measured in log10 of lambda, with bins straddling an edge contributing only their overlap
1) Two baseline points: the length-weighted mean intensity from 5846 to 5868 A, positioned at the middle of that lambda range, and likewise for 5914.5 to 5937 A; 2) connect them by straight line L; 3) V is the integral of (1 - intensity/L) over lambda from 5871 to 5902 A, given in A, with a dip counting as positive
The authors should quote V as 1.3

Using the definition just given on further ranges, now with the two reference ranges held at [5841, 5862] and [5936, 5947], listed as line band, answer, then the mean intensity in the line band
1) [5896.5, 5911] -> 0.1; 8.79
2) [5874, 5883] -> 0.1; 8.79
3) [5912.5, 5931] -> 0.3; 8.63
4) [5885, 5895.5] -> 1.5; 7.62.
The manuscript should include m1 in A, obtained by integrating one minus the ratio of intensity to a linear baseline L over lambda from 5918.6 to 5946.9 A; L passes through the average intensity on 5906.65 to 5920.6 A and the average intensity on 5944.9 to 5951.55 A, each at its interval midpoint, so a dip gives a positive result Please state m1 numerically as 1.0 A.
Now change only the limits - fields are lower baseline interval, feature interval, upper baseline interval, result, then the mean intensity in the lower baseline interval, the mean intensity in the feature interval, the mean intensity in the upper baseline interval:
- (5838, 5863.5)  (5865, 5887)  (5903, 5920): 0.1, 8.95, 8.83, 8.8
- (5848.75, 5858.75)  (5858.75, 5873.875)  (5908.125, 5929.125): -0.2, 8.89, 8.97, 8.65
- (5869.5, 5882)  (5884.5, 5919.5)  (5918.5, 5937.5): 1.8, 9.09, 8.4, 8.65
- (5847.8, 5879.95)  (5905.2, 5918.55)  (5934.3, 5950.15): 0.1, 8.96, 8.79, 8.79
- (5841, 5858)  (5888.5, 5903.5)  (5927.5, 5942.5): 1.2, 9.05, 8.16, 8.75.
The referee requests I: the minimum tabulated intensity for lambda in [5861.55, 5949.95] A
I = 7.411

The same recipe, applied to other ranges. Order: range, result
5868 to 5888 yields 7.546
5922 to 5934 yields 8.448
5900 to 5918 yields 8.461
